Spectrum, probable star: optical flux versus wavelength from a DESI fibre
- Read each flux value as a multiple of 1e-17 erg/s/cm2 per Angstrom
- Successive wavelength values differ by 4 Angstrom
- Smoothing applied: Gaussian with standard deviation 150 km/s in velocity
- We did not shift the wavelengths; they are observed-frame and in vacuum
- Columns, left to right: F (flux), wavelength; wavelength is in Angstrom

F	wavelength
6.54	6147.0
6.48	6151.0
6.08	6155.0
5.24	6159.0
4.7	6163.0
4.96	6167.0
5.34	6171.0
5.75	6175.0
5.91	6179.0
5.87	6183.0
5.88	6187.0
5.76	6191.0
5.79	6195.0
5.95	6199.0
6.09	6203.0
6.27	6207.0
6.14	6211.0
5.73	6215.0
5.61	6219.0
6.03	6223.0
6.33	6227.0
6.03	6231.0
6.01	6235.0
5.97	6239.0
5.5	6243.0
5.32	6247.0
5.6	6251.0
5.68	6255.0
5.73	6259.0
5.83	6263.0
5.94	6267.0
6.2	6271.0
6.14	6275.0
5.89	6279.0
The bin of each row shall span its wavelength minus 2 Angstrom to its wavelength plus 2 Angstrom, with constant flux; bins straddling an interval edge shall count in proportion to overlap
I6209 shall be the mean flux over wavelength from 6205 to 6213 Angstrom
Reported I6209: 6.21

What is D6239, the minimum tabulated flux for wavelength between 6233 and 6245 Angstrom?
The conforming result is 5.5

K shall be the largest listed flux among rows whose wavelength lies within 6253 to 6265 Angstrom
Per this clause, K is 5.83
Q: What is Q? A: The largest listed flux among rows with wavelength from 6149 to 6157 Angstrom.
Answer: 6.48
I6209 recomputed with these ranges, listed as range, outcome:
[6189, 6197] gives 5.78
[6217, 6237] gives 6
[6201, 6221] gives 5.97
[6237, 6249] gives 5.6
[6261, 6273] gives 5.99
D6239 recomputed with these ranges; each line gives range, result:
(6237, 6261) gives 5.32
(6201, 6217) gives 5.73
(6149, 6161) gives 5.24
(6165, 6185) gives 4.96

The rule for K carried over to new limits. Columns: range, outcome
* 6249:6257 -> 5.68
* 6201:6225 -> 6.27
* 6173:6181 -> 5.91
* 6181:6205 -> 6.09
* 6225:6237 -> 6.33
